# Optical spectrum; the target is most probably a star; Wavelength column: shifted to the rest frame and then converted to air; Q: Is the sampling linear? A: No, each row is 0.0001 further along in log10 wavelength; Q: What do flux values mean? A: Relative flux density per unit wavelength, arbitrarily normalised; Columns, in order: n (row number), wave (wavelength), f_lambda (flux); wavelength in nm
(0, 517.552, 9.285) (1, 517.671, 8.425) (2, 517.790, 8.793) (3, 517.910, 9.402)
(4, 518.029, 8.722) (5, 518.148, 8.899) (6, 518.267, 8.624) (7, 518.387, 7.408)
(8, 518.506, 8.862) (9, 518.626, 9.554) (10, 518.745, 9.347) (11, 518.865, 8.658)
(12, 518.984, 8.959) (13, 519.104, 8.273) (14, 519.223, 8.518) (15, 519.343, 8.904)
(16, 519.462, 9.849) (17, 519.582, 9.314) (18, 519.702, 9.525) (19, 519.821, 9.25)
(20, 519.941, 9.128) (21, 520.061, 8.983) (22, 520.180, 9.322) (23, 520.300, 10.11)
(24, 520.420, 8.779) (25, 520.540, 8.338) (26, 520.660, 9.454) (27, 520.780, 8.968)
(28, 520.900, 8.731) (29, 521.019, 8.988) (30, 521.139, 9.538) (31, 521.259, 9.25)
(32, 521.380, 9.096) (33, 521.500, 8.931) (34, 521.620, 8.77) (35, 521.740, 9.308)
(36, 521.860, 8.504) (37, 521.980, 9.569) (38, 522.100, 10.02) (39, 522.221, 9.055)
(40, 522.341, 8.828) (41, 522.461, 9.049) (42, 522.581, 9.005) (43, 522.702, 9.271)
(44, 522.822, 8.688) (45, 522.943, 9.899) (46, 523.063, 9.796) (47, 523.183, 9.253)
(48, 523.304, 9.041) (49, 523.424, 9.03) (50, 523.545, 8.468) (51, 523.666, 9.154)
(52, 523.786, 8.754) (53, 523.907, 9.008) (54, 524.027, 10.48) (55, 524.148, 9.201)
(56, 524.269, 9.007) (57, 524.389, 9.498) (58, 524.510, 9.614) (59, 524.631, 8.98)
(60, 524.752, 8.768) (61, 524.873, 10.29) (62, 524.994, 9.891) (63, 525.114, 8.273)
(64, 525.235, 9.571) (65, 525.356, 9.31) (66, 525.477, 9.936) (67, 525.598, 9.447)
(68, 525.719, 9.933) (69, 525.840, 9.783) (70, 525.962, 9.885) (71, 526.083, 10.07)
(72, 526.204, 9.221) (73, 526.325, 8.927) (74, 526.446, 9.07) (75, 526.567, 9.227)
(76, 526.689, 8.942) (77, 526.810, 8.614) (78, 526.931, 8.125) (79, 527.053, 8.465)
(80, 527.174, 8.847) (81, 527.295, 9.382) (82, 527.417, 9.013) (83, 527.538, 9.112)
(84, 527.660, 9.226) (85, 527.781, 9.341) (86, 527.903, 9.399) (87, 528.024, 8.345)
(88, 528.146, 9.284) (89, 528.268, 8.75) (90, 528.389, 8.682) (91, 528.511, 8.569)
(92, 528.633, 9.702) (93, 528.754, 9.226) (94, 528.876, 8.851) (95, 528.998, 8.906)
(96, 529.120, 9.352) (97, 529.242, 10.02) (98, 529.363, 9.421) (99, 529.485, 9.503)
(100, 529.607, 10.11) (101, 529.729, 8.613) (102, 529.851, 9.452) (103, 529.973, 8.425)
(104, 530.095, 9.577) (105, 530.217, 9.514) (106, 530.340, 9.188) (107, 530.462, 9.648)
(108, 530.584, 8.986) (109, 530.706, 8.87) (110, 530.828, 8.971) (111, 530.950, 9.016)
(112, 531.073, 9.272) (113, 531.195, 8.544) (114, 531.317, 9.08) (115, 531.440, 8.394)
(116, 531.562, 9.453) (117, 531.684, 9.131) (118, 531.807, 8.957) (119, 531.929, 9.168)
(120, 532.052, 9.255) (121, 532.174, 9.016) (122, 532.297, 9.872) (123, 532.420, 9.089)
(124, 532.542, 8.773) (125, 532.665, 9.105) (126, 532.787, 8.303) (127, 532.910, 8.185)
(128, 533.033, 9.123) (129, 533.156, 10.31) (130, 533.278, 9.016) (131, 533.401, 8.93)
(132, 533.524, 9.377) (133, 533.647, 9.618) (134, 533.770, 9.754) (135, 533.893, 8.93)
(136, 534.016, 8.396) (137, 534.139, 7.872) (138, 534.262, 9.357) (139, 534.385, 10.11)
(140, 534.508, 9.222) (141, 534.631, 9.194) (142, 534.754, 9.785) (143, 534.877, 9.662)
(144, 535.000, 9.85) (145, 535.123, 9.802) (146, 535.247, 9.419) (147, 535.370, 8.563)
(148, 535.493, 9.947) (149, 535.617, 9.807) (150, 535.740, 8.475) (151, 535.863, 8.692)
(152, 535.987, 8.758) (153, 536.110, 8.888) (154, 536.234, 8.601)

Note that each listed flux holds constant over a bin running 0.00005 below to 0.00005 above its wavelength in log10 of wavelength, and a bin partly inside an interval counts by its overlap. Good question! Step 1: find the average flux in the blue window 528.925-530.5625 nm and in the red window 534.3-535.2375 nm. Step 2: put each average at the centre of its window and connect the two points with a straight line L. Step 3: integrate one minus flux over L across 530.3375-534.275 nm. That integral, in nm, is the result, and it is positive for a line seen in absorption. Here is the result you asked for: 0.18 nm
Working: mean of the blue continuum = 9.35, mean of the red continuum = 9.64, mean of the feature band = 9.05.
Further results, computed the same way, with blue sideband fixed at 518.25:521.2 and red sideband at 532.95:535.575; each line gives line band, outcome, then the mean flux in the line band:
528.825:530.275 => -0.01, 9.32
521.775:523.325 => -0.03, 9.24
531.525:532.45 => 0.00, 9.24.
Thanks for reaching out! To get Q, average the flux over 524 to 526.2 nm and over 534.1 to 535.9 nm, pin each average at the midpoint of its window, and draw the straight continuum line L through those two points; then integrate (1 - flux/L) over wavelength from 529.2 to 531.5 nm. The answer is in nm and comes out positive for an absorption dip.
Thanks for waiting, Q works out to 0.06 nm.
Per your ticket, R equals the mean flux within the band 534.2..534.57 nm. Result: 9.56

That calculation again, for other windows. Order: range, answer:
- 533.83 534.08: 8.66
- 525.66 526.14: 9.9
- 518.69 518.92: 8.98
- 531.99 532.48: 9.29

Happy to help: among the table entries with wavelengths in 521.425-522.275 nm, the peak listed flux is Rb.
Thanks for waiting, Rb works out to 10.02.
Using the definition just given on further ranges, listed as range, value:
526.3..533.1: 10.11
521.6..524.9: 10.48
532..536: 10.31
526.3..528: 9.399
